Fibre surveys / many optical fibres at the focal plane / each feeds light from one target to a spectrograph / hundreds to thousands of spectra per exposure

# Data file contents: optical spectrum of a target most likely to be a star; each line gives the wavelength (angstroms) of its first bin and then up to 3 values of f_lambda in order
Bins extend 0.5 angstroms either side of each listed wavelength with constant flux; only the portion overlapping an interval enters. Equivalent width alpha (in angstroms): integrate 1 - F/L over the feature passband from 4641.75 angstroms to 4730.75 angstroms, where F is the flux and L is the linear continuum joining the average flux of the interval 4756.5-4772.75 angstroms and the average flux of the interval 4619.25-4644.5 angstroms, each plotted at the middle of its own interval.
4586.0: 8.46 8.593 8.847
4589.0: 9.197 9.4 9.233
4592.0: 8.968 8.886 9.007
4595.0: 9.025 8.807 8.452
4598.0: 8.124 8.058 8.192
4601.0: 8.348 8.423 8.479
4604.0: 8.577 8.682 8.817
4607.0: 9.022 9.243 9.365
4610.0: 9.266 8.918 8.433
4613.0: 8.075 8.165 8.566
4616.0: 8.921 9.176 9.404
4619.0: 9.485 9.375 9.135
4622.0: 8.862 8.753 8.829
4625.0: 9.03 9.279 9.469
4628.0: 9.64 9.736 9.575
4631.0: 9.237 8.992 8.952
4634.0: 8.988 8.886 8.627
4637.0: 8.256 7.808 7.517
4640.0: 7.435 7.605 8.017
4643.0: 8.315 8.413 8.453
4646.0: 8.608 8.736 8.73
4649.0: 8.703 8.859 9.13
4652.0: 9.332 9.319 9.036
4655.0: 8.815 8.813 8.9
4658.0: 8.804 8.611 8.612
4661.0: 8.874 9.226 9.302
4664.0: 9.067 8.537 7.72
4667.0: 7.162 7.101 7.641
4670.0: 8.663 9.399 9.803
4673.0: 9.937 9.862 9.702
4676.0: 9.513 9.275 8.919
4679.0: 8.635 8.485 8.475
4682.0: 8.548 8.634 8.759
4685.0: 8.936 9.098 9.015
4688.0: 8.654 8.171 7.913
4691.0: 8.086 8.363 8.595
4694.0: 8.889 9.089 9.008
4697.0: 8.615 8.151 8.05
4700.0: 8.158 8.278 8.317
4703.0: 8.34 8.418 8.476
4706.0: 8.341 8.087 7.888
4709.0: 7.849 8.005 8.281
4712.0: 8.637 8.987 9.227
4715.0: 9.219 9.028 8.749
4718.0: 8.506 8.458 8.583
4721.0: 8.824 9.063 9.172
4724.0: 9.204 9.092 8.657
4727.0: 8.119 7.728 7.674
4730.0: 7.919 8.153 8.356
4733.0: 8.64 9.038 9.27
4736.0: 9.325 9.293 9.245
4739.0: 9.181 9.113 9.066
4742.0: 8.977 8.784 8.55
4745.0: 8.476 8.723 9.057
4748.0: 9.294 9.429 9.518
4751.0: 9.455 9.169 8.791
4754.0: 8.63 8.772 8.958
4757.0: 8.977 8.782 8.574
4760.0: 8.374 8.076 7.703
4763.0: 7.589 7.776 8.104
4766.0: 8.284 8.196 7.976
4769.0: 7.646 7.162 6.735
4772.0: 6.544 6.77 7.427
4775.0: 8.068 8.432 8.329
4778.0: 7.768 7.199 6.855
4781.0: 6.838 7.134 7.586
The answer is -2.60 angstroms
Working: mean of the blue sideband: 8.76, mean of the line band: 8.64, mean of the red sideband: 7.89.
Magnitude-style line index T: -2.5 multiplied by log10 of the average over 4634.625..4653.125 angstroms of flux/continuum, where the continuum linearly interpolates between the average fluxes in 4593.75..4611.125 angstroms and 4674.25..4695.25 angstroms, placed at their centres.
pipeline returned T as 0.04 mag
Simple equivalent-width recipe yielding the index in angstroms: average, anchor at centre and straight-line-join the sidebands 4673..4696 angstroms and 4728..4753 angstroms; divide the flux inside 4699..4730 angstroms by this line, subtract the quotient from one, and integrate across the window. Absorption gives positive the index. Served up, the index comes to 1.3 angstroms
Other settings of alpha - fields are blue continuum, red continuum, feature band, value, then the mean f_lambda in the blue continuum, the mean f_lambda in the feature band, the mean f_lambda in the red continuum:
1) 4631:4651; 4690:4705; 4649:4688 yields -1.9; 8.45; 8.85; 8.44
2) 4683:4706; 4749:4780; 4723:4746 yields -1.2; 8.52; 8.73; 8.13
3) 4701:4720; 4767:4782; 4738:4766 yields -3.4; 8.49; 8.74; 7.43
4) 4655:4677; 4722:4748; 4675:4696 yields 0.2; 8.83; 8.73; 8.77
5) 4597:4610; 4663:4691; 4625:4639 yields -0.5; 8.63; 8.98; 8.73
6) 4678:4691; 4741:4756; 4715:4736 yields 0.5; 8.6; 8.64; 8.98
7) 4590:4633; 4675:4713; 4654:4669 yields 0.3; 8.91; 8.53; 8.53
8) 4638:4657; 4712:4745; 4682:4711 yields 0.8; 8.54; 8.43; 8.78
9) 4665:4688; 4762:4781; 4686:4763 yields -4.6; 8.78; 8.65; 7.59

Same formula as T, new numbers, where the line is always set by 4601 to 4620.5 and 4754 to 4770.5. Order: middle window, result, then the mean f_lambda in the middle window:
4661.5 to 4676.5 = -0.030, 8.84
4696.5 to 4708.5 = 0.025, 8.26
